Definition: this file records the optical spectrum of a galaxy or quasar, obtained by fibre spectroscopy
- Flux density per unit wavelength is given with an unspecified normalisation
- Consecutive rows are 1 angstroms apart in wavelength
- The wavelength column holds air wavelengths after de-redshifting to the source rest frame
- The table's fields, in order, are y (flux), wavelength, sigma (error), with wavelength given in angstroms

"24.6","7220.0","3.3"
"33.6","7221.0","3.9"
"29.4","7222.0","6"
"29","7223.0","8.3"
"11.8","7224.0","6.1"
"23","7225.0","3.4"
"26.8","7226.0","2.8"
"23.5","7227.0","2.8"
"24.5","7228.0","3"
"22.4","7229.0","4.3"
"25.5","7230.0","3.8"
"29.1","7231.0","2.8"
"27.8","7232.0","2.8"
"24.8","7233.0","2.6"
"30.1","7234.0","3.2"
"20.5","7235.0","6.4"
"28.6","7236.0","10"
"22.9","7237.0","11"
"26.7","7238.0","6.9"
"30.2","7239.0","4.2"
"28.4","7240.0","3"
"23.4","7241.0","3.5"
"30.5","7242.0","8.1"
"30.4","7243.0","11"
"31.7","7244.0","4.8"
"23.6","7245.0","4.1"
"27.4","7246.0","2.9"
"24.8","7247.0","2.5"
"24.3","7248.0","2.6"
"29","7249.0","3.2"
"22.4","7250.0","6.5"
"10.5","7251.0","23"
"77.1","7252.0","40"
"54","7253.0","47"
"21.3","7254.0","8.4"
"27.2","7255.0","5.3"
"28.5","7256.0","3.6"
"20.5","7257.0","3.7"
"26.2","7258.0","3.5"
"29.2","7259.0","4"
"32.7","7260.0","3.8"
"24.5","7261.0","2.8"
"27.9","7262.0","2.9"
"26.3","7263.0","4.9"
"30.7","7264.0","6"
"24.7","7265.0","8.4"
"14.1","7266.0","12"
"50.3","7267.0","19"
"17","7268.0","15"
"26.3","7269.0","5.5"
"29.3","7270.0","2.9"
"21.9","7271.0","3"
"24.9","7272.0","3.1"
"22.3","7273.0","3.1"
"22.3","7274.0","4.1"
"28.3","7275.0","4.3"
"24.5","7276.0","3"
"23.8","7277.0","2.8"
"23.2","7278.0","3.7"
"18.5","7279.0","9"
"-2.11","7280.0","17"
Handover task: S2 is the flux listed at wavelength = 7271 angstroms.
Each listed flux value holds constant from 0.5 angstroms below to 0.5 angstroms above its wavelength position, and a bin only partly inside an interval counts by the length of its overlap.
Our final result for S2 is 21.9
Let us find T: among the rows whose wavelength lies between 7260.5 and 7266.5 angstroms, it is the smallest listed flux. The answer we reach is 14.1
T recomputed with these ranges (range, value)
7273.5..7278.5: 22.3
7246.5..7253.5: 10.5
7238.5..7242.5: 23.4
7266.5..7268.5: 17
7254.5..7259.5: 20.5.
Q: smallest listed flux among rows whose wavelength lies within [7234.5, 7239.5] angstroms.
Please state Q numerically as 20.5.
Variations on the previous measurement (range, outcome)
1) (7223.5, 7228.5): 11.8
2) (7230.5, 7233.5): 24.8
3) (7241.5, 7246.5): 23.6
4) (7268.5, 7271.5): 21.9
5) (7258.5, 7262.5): 24.5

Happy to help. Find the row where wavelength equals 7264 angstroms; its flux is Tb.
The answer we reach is 30.7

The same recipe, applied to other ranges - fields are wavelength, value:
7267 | 50.3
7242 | 30.5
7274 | 22.3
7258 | 26.2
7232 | 27.8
